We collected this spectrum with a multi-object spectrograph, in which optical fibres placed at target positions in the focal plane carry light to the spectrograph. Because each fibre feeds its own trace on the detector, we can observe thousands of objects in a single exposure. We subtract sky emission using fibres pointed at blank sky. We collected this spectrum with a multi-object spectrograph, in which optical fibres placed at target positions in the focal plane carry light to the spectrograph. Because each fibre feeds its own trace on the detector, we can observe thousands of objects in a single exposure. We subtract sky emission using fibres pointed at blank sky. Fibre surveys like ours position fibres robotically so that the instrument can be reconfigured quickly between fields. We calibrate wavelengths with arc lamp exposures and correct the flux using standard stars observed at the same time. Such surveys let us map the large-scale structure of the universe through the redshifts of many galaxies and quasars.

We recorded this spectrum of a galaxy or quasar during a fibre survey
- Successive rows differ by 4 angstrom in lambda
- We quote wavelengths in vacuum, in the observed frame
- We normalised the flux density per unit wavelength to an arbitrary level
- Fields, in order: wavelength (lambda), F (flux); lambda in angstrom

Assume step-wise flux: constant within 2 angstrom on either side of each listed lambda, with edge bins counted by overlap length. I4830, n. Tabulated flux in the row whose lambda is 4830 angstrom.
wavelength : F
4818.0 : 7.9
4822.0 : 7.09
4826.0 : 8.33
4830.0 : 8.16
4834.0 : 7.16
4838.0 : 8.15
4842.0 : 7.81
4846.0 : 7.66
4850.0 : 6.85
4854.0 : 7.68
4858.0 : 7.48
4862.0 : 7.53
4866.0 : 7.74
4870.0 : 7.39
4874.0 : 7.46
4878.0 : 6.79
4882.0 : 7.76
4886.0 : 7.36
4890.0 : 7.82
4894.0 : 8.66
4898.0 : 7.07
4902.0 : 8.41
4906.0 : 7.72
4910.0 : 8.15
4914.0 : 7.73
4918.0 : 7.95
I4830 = 8.16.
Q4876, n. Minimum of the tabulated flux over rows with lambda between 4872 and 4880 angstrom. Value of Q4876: 6.79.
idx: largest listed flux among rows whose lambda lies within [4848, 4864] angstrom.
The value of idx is 7.68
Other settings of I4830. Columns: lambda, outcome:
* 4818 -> 7.9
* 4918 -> 7.95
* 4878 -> 6.79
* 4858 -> 7.48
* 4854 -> 7.68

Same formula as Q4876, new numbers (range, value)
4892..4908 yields 7.07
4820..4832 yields 7.09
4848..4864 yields 6.85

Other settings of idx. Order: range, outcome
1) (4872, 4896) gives 8.66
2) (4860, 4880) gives 7.74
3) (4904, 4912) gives 8.15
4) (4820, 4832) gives 8.33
